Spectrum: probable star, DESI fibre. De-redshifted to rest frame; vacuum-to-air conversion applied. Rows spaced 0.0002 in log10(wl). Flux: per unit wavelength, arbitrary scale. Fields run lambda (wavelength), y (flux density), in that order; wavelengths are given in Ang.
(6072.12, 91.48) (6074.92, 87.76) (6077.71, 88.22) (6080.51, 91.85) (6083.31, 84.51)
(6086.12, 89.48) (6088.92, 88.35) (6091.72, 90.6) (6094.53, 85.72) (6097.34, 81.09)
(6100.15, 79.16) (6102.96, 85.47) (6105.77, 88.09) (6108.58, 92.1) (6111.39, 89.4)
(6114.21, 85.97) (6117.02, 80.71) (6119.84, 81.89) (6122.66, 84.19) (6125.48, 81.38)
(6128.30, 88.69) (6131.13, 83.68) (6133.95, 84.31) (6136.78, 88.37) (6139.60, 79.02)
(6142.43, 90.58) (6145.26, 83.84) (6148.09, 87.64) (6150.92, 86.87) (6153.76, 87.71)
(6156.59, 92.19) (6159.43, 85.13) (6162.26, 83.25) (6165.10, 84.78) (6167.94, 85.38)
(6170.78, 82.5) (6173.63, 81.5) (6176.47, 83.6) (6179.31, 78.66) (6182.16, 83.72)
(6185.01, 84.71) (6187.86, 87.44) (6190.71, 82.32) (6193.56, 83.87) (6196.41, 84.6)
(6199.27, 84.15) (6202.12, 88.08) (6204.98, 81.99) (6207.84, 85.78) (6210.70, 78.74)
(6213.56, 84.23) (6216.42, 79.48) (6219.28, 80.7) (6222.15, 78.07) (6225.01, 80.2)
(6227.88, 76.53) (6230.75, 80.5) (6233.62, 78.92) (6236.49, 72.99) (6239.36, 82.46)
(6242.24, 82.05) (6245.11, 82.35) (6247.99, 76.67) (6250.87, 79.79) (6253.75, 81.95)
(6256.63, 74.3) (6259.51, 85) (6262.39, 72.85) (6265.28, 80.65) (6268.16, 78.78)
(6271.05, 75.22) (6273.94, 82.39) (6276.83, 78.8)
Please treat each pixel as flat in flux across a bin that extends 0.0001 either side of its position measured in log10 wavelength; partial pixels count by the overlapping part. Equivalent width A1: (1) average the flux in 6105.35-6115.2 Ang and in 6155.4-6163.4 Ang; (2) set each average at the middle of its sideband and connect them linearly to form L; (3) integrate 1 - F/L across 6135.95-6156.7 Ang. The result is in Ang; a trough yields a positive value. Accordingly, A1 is 0.19 Ang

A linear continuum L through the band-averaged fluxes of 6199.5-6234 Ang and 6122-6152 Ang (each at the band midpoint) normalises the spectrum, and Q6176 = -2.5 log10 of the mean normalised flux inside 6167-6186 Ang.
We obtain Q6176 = 0.01 mag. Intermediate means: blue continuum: 85.3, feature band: 82.7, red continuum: 81.3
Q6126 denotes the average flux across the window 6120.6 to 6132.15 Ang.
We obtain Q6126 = 84.3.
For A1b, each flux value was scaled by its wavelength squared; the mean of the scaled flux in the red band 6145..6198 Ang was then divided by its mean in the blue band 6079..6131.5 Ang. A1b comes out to 1.01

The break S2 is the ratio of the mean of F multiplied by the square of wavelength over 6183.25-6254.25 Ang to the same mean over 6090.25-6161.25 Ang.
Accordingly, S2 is 0.98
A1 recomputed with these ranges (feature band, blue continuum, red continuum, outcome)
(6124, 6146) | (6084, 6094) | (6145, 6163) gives 0.6 Ang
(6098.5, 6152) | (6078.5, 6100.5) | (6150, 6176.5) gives 0.5 Ang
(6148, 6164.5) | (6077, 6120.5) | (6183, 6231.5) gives -0.5 Ang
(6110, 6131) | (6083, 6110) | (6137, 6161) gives 0.5 Ang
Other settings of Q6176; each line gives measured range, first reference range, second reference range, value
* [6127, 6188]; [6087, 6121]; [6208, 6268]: -0.023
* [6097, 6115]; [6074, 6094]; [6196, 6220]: 0.018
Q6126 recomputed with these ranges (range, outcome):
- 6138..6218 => 84.4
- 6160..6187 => 83.3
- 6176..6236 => 82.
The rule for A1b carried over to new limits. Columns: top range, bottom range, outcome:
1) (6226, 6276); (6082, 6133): 0.97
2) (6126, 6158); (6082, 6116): 1.01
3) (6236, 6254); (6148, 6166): 0.95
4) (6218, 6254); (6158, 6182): 0.98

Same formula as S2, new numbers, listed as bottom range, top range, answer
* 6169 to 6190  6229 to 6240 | 0.96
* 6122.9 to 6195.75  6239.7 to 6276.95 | 0.97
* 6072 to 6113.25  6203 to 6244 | 0.96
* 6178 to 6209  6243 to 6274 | 0.96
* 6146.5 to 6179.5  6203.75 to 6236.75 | 0.96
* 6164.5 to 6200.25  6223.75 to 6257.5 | 0.96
